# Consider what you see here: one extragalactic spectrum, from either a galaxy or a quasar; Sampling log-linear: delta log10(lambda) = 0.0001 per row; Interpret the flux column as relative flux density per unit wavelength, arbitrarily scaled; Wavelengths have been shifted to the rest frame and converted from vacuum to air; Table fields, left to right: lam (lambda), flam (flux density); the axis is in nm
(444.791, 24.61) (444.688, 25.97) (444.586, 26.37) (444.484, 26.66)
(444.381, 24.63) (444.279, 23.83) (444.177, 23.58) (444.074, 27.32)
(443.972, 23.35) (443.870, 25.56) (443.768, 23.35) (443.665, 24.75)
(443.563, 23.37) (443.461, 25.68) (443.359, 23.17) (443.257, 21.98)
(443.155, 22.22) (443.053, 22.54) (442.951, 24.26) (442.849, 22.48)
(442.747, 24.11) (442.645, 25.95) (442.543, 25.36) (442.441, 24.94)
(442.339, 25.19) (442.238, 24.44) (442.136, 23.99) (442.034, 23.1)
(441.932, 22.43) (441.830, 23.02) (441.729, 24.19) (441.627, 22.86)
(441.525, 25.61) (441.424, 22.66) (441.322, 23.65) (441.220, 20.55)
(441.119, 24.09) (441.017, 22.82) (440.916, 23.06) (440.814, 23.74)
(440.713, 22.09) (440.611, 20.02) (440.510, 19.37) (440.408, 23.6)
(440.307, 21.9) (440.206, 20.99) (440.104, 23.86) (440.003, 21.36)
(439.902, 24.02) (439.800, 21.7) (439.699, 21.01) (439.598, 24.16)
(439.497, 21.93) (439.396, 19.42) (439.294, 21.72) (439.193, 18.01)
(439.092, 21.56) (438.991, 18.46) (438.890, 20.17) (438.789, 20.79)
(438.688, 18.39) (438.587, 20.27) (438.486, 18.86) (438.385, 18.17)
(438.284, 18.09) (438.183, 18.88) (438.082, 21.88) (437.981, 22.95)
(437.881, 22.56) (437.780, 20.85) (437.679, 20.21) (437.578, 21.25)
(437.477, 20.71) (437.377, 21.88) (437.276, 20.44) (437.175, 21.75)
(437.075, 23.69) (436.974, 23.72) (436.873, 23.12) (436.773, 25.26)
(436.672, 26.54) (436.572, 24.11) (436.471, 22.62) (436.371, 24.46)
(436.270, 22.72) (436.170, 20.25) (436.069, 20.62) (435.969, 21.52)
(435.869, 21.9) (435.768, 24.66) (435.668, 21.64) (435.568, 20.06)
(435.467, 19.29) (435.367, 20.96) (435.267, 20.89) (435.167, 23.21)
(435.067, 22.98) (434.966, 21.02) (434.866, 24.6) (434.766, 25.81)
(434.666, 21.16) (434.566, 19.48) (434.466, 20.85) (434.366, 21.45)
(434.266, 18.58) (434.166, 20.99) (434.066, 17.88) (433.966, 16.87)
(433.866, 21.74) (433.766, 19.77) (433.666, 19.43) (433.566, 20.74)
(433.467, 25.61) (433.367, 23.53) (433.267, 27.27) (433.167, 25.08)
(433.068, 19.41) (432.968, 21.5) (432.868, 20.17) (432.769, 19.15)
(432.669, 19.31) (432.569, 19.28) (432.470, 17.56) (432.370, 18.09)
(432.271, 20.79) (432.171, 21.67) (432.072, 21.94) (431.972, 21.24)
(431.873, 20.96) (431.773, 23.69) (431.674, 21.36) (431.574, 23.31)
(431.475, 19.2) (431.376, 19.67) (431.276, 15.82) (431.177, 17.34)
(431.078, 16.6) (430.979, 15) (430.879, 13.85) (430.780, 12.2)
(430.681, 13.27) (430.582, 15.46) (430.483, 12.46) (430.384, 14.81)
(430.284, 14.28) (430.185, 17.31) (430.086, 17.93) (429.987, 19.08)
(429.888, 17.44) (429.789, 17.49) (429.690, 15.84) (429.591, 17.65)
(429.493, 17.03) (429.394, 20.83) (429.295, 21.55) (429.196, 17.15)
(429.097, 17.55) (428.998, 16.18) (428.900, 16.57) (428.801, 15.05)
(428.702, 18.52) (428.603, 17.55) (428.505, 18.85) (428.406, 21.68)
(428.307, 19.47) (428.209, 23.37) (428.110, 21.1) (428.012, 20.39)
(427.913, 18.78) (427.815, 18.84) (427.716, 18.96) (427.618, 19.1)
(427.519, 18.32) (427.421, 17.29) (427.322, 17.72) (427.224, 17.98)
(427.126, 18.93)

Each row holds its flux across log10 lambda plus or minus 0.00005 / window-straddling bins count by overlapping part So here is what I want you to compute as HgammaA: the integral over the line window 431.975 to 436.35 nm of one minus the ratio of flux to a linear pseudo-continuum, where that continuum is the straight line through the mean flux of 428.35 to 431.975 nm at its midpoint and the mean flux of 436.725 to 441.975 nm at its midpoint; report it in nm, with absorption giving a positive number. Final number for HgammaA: -0.421 nm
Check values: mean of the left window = 17.6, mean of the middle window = 21.2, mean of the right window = 21.7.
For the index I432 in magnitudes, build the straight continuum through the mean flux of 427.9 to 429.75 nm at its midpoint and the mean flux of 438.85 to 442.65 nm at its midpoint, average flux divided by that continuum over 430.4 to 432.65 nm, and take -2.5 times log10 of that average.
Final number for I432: 0.08 mag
